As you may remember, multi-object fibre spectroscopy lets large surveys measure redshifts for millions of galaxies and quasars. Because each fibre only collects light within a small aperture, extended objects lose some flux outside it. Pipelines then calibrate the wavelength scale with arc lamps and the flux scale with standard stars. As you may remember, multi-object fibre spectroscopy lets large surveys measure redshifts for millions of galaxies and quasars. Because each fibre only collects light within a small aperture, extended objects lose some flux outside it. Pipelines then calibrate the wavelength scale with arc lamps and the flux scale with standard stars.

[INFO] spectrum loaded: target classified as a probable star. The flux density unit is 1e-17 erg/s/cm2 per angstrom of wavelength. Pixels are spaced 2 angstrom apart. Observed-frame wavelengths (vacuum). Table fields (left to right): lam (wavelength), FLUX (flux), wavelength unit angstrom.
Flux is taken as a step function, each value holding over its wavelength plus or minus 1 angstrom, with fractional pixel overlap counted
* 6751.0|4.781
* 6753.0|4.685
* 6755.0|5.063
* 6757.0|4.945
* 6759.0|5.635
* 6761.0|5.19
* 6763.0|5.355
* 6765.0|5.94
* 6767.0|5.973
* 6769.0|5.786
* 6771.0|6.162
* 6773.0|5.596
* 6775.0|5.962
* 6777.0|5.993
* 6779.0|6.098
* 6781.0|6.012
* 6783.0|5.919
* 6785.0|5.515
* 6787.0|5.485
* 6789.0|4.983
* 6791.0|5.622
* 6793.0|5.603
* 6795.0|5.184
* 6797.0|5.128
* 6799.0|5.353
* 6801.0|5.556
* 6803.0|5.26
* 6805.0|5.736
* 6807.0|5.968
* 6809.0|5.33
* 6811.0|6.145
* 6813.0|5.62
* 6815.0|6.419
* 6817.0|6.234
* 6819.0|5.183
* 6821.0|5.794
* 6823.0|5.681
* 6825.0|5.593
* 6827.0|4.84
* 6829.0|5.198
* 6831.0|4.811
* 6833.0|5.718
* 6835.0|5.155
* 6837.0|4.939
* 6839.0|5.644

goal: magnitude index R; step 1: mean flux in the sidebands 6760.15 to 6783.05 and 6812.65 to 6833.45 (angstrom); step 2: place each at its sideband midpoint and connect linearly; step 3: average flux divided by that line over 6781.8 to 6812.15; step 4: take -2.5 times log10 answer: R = 0.03 mag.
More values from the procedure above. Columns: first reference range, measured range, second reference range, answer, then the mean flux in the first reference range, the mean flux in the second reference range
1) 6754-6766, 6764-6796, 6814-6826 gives -0.05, 5.35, 5.82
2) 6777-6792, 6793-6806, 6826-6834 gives 0.02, 5.68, 5.14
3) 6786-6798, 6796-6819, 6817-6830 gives -0.06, 5.33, 5.45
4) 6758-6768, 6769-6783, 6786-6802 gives -0.08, 5.62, 5.36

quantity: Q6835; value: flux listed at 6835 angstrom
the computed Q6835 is 5.155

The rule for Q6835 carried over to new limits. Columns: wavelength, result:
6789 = 4.983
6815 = 6.419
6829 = 5.198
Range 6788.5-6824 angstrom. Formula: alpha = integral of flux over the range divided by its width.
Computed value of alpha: 5.61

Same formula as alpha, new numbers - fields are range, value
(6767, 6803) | 5.64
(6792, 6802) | 5.36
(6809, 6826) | 5.8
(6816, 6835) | 5.43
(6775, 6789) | 5.78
